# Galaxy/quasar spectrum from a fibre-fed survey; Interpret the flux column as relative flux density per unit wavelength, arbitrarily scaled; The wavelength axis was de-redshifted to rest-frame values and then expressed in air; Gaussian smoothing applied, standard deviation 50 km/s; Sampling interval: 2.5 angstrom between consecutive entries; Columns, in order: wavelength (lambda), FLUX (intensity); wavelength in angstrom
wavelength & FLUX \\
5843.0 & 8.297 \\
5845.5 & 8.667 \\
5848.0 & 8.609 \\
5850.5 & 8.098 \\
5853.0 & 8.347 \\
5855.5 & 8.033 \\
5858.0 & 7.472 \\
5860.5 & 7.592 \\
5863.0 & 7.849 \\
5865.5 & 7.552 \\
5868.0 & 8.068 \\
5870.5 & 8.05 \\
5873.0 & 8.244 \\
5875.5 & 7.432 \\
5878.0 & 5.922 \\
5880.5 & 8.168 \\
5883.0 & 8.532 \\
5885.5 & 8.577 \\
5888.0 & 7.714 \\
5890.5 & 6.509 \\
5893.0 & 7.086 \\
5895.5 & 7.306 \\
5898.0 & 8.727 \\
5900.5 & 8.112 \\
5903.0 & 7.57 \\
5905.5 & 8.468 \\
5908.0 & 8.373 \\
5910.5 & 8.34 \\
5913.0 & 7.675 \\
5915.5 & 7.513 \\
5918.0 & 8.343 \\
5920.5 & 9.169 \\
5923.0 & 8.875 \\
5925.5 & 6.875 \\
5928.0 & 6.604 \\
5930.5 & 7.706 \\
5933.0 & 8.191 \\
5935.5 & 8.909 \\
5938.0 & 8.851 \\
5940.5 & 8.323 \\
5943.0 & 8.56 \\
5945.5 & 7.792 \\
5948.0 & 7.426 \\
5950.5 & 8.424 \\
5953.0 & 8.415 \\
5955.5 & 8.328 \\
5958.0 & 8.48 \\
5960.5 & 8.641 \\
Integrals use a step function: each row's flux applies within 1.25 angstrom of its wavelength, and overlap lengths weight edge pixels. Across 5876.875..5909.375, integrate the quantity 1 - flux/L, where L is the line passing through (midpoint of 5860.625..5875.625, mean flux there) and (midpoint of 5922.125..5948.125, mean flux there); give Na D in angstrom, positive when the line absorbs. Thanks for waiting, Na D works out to 0.6 angstrom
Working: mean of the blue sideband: 7.88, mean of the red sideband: 8.02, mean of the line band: 7.78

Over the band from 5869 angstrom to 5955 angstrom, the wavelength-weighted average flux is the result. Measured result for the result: 7.97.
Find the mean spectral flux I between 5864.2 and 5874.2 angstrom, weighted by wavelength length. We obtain 7.98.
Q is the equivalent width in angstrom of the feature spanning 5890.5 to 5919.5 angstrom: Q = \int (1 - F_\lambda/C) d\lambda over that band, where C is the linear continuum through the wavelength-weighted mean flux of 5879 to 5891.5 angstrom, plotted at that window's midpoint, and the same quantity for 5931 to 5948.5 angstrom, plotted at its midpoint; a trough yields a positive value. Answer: 0.5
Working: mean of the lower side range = 7.89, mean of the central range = 7.9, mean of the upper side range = 8.31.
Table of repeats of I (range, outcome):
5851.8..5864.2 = 7.86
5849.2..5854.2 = 8.23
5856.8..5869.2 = 7.71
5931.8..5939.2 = 8.65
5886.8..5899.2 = 7.46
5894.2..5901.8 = 8.04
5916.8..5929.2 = 7.98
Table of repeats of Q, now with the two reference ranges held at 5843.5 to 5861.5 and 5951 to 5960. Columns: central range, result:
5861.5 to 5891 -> 1.6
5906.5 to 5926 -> 0.3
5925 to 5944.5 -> 0.8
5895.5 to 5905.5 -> 0.2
